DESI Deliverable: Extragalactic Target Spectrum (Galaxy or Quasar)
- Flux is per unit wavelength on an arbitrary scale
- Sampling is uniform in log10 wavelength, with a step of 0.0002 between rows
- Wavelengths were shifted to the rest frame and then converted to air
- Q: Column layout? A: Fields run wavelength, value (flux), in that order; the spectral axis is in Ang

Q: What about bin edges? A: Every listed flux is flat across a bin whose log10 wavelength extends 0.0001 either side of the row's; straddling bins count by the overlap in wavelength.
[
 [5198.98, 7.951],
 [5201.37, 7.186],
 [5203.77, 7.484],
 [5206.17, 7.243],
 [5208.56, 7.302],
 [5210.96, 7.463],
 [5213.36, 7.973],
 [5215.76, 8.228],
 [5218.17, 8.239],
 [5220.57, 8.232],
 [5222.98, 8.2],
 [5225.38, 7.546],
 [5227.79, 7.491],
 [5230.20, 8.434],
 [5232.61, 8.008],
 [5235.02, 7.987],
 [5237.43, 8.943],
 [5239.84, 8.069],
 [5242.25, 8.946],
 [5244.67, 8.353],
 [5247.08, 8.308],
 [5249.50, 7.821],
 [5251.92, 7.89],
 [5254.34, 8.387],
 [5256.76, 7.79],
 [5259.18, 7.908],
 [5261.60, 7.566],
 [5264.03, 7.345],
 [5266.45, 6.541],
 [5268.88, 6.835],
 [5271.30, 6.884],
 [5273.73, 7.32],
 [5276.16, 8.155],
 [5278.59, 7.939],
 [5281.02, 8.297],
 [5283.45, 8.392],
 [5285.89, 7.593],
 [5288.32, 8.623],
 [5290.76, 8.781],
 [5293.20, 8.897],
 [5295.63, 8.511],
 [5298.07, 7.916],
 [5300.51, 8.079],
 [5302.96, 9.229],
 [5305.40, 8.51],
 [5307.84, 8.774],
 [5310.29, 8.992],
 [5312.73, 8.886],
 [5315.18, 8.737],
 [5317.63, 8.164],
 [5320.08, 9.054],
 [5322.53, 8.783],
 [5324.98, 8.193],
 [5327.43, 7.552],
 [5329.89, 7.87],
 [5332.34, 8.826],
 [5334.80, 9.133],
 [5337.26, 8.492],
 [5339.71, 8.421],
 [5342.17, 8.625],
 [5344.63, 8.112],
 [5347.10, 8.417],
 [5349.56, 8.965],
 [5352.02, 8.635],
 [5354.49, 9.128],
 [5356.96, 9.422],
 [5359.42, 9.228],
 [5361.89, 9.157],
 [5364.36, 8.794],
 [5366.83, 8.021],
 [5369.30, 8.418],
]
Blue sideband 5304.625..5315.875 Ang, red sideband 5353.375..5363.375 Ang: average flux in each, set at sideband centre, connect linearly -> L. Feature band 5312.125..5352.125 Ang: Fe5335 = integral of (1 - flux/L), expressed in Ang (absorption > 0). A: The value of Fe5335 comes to 2.12 Ang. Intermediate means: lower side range 8.79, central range 8.51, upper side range 9.23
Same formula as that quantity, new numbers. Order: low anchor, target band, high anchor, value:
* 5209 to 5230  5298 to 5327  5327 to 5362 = -0.43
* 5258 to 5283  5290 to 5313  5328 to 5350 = -2.00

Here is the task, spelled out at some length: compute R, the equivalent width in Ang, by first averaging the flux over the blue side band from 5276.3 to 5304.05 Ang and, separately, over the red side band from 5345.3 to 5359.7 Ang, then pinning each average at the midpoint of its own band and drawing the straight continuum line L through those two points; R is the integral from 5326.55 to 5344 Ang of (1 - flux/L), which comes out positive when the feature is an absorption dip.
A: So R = 0.7 Ang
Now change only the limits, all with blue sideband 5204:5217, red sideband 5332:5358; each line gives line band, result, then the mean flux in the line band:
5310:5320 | -0.3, 8.71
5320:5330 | 0.4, 8.25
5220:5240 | -0.8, 8.1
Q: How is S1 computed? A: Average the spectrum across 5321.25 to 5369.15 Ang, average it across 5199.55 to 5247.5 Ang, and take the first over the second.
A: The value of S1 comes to 1.08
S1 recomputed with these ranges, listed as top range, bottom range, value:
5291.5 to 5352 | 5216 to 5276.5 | 1.08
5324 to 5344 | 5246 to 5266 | 1.07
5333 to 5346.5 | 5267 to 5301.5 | 1.07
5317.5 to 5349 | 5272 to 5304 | 1.02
